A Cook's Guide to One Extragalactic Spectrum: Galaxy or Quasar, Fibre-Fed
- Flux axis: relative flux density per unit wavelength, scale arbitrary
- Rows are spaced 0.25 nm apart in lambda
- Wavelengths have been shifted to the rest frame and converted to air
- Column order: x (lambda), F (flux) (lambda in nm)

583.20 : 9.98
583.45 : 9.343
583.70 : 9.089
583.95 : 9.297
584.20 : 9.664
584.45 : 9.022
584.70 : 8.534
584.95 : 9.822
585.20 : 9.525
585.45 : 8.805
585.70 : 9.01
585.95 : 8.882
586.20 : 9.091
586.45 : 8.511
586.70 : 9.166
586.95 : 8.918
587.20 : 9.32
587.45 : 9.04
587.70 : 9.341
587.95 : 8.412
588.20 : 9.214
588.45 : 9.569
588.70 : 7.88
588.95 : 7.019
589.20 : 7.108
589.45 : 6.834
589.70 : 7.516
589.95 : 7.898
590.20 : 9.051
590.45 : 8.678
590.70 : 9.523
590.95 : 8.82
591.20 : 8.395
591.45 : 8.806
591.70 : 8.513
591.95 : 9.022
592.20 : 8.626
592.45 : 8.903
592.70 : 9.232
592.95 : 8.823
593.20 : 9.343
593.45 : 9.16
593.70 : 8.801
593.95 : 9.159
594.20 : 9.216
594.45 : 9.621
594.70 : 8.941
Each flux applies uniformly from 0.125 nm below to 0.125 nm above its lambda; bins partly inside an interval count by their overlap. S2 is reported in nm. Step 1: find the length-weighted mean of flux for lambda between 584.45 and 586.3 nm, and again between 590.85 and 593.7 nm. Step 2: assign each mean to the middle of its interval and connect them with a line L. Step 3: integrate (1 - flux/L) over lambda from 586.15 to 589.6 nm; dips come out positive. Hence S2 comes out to 0.19 nm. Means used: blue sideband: 9.09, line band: 8.51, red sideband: 8.87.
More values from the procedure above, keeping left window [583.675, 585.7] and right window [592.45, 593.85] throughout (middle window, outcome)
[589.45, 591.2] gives 0.13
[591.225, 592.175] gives 0.04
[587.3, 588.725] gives 0.03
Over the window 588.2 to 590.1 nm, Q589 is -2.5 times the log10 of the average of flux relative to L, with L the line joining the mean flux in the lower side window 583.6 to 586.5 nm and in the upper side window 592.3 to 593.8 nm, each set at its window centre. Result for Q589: 0.164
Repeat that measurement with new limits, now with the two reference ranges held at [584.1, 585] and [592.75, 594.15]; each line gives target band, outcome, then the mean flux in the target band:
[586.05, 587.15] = 0.03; 8.95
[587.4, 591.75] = 0.09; 8.41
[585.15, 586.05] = 0.02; 9.02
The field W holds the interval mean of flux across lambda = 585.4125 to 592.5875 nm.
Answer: 8.62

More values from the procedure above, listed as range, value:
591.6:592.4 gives 8.74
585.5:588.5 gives 9.02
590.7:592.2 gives 8.77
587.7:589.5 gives 8.15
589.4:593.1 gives 8.62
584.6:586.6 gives 9.03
